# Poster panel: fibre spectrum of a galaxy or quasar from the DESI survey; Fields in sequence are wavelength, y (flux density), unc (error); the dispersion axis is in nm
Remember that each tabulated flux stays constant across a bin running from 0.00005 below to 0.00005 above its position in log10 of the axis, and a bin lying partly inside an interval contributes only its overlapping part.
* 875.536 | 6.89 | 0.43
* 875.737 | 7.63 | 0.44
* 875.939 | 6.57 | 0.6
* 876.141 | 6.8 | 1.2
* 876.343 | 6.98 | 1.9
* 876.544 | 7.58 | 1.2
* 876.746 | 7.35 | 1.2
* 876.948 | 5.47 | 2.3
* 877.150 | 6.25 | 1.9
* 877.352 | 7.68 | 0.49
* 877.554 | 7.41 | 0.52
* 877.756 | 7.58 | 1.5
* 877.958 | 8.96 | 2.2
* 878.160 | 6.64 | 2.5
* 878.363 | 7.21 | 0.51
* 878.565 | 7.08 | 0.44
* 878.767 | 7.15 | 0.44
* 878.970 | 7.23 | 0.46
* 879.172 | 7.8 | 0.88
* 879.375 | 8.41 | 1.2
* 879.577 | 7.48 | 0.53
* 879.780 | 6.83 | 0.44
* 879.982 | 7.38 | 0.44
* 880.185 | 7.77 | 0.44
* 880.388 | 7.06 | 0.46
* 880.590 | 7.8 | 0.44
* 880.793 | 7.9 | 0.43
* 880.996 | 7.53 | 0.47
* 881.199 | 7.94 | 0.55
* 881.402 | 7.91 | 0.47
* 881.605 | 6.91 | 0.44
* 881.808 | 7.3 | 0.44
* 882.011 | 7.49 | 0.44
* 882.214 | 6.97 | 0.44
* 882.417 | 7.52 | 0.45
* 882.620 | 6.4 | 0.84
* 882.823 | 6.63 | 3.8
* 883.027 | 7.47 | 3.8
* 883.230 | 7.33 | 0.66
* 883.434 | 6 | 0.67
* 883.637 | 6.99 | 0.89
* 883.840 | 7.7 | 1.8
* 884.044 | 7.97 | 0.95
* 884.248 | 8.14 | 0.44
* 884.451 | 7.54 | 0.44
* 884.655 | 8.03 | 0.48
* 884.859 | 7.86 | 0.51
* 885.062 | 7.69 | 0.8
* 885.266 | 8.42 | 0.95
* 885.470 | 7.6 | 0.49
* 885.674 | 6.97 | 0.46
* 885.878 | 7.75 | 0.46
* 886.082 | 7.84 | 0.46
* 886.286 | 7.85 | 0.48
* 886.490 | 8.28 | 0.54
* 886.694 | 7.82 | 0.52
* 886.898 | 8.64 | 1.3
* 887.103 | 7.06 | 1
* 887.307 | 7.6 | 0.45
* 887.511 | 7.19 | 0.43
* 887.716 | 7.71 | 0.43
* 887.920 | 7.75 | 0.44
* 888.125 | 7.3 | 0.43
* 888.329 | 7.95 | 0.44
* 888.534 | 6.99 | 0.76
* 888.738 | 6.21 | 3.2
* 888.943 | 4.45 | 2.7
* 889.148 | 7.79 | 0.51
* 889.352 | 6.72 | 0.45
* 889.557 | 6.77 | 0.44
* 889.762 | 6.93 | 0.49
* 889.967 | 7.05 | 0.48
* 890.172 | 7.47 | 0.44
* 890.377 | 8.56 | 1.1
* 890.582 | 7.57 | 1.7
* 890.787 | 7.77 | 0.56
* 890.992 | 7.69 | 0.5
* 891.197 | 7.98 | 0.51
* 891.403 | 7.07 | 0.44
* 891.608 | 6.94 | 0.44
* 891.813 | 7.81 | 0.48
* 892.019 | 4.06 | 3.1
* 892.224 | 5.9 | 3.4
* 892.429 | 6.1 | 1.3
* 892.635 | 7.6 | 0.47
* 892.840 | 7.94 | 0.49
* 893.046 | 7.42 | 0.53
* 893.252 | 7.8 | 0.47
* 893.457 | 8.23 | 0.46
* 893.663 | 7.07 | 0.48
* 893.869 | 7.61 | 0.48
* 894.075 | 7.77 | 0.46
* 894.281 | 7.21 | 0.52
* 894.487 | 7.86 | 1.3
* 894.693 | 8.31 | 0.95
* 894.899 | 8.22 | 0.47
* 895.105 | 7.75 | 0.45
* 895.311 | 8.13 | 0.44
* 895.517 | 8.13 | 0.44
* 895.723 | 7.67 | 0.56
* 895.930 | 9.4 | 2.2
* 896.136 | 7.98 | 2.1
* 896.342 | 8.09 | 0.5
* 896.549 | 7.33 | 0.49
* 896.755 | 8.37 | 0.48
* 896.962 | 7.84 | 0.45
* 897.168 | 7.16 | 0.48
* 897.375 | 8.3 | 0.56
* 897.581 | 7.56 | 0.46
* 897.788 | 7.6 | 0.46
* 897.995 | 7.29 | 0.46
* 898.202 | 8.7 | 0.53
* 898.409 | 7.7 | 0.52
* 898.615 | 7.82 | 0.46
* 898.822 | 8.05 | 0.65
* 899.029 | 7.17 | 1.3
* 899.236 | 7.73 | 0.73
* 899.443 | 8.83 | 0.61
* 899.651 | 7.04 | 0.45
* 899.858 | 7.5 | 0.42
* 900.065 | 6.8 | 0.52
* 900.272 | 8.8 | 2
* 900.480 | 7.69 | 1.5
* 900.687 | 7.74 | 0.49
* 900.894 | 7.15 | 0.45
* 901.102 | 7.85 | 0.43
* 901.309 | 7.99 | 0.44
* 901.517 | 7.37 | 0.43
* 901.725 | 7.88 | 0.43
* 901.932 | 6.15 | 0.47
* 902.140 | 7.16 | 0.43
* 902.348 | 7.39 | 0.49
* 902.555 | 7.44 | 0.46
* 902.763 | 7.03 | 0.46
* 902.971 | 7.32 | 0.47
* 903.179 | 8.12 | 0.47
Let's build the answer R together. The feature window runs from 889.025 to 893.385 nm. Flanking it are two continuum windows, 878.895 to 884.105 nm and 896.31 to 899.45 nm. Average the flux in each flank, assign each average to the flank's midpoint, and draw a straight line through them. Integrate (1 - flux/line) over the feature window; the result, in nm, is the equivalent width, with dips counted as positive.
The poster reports 0.26 nm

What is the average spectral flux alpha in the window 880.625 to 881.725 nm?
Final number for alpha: 7.64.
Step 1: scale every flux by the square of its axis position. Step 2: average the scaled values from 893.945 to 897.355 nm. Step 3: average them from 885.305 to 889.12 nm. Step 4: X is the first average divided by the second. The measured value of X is 1.1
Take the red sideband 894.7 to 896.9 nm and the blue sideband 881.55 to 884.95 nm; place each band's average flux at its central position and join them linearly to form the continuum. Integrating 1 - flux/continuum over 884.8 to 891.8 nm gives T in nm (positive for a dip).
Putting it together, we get 0.16 nm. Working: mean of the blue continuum 7.31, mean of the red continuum 8.11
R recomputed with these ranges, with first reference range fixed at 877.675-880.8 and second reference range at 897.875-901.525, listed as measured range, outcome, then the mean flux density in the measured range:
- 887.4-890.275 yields 0.22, 7.02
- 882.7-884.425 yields 0.06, 7.28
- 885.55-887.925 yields -0.03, 7.7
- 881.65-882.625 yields 0.04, 7.2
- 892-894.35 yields 0.15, 7.17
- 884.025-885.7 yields -0.06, 7.83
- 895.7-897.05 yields -0.07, 8.12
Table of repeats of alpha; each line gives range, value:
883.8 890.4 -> 7.49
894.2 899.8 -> 7.9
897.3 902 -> 7.69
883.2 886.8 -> 7.66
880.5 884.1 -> 7.31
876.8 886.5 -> 7.43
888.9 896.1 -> 7.42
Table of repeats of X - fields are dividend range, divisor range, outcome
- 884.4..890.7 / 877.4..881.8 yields 1.01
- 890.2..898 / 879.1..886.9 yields 1.03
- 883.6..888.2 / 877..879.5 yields 1.06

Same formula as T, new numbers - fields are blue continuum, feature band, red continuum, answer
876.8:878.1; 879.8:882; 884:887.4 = -0.015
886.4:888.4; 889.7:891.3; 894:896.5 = 0.041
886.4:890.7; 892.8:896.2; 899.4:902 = -0.208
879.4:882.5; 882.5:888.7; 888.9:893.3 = -0.202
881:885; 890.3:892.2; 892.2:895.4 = 0.087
